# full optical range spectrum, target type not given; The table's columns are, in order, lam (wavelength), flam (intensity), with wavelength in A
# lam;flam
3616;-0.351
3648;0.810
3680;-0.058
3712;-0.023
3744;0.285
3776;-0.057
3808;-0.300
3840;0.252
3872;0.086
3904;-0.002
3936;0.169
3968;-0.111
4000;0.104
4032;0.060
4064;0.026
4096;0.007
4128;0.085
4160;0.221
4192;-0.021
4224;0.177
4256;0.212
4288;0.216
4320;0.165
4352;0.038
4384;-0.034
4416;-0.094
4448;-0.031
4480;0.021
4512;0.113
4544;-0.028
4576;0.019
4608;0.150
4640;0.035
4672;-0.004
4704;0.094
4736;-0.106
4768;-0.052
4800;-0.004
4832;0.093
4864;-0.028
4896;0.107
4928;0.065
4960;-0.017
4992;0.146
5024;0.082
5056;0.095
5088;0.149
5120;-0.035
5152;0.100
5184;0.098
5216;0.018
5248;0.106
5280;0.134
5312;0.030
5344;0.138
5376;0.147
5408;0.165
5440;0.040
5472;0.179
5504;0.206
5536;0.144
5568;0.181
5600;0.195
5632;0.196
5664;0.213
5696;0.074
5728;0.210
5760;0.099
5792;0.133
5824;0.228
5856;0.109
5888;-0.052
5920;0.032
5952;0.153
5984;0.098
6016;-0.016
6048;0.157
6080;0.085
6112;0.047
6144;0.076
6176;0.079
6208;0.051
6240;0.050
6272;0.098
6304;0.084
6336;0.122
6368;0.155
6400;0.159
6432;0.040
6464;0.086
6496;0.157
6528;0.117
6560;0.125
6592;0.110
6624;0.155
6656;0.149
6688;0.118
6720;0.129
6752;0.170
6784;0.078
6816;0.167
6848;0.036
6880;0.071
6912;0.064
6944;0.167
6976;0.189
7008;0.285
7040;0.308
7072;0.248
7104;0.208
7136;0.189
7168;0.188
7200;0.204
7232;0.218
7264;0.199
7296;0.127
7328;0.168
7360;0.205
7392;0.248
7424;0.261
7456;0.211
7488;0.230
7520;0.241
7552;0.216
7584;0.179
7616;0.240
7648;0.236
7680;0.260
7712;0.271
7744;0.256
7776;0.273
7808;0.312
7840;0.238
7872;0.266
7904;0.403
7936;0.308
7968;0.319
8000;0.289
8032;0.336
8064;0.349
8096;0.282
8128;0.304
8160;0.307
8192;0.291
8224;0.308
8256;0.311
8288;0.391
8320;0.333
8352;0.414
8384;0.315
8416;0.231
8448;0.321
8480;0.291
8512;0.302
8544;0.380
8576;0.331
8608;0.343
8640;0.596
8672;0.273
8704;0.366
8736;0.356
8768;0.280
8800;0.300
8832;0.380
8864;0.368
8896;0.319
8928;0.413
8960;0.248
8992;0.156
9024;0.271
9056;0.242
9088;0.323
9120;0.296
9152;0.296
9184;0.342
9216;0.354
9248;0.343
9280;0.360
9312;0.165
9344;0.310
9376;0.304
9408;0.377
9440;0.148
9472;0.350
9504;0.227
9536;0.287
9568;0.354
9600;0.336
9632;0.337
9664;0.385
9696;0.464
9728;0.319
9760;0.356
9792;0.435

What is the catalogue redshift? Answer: 0.72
